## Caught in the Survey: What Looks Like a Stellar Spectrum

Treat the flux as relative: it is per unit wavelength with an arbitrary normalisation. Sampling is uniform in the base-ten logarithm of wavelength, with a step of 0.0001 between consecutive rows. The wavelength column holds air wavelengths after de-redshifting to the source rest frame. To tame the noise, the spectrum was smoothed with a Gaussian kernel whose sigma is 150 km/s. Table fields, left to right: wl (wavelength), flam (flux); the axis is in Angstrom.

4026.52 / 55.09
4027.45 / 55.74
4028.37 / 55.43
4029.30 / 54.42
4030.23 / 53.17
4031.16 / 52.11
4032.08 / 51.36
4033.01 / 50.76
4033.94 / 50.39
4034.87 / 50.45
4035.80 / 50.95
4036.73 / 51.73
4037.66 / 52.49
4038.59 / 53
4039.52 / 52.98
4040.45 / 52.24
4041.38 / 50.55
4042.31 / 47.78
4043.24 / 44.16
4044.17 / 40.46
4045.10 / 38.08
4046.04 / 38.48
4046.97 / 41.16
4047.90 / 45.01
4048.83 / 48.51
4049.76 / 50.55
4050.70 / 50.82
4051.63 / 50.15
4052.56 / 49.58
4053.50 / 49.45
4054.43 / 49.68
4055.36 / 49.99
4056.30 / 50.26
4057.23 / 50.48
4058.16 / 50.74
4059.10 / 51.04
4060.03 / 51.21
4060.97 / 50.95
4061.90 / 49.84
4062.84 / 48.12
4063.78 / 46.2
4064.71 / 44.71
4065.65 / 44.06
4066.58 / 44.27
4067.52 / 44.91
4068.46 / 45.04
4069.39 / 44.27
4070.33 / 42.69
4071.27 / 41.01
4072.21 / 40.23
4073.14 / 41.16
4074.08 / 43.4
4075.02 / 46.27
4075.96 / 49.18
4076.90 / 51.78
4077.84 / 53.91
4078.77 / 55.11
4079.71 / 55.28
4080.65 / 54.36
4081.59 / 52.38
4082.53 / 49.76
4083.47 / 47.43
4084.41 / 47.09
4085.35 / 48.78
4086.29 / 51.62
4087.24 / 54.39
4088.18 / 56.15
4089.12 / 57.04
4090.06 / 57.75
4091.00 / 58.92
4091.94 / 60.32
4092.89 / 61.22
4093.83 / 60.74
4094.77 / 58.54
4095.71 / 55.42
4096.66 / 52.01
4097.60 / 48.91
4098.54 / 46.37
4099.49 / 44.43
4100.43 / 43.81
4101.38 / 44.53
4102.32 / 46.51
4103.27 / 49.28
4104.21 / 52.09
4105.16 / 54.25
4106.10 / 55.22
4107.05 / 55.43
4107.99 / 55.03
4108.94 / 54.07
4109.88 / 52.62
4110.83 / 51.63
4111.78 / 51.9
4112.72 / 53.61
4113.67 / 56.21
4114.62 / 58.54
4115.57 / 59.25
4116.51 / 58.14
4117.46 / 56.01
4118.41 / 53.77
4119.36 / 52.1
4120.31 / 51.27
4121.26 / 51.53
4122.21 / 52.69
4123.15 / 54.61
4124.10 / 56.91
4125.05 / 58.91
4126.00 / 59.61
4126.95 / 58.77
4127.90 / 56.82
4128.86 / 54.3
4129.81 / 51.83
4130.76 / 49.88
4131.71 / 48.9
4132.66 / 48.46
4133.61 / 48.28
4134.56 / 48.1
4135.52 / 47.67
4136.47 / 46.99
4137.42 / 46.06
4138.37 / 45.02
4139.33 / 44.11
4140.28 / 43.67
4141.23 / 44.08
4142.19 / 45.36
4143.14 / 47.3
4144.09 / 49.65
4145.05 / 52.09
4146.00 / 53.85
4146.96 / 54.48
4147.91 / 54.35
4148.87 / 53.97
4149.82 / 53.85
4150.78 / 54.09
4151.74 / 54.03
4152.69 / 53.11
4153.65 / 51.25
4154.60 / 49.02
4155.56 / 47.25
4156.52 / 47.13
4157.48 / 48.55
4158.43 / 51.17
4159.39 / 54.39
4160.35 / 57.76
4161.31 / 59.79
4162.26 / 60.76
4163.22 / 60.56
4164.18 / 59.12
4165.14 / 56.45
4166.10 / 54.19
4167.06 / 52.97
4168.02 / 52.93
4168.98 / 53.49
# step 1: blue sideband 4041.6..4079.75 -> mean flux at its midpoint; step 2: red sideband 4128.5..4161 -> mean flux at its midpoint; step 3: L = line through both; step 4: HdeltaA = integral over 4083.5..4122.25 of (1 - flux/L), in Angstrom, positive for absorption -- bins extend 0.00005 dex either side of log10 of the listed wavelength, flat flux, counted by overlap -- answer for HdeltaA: -3.8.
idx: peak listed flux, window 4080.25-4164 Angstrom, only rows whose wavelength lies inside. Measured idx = 61.22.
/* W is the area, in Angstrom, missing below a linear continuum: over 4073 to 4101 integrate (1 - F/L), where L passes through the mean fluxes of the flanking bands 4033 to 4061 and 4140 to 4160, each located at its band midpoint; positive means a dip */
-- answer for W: -1.52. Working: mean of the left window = 48.8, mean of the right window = 50.7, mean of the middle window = 52.2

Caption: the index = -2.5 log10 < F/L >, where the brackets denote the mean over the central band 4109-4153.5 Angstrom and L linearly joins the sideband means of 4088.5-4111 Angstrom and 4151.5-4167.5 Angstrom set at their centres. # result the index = 0.030 mag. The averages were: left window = 53.2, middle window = 52.1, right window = 54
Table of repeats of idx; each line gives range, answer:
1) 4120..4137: 59.61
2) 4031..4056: 53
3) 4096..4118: 59.25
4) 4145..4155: 54.48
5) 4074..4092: 60.32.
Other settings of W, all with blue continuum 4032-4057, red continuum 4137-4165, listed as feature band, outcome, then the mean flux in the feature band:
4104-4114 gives -0.7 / 53.8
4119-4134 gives -0.7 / 53.5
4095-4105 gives 0.3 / 48.7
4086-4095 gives -1.4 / 57.7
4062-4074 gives 1.3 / 44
